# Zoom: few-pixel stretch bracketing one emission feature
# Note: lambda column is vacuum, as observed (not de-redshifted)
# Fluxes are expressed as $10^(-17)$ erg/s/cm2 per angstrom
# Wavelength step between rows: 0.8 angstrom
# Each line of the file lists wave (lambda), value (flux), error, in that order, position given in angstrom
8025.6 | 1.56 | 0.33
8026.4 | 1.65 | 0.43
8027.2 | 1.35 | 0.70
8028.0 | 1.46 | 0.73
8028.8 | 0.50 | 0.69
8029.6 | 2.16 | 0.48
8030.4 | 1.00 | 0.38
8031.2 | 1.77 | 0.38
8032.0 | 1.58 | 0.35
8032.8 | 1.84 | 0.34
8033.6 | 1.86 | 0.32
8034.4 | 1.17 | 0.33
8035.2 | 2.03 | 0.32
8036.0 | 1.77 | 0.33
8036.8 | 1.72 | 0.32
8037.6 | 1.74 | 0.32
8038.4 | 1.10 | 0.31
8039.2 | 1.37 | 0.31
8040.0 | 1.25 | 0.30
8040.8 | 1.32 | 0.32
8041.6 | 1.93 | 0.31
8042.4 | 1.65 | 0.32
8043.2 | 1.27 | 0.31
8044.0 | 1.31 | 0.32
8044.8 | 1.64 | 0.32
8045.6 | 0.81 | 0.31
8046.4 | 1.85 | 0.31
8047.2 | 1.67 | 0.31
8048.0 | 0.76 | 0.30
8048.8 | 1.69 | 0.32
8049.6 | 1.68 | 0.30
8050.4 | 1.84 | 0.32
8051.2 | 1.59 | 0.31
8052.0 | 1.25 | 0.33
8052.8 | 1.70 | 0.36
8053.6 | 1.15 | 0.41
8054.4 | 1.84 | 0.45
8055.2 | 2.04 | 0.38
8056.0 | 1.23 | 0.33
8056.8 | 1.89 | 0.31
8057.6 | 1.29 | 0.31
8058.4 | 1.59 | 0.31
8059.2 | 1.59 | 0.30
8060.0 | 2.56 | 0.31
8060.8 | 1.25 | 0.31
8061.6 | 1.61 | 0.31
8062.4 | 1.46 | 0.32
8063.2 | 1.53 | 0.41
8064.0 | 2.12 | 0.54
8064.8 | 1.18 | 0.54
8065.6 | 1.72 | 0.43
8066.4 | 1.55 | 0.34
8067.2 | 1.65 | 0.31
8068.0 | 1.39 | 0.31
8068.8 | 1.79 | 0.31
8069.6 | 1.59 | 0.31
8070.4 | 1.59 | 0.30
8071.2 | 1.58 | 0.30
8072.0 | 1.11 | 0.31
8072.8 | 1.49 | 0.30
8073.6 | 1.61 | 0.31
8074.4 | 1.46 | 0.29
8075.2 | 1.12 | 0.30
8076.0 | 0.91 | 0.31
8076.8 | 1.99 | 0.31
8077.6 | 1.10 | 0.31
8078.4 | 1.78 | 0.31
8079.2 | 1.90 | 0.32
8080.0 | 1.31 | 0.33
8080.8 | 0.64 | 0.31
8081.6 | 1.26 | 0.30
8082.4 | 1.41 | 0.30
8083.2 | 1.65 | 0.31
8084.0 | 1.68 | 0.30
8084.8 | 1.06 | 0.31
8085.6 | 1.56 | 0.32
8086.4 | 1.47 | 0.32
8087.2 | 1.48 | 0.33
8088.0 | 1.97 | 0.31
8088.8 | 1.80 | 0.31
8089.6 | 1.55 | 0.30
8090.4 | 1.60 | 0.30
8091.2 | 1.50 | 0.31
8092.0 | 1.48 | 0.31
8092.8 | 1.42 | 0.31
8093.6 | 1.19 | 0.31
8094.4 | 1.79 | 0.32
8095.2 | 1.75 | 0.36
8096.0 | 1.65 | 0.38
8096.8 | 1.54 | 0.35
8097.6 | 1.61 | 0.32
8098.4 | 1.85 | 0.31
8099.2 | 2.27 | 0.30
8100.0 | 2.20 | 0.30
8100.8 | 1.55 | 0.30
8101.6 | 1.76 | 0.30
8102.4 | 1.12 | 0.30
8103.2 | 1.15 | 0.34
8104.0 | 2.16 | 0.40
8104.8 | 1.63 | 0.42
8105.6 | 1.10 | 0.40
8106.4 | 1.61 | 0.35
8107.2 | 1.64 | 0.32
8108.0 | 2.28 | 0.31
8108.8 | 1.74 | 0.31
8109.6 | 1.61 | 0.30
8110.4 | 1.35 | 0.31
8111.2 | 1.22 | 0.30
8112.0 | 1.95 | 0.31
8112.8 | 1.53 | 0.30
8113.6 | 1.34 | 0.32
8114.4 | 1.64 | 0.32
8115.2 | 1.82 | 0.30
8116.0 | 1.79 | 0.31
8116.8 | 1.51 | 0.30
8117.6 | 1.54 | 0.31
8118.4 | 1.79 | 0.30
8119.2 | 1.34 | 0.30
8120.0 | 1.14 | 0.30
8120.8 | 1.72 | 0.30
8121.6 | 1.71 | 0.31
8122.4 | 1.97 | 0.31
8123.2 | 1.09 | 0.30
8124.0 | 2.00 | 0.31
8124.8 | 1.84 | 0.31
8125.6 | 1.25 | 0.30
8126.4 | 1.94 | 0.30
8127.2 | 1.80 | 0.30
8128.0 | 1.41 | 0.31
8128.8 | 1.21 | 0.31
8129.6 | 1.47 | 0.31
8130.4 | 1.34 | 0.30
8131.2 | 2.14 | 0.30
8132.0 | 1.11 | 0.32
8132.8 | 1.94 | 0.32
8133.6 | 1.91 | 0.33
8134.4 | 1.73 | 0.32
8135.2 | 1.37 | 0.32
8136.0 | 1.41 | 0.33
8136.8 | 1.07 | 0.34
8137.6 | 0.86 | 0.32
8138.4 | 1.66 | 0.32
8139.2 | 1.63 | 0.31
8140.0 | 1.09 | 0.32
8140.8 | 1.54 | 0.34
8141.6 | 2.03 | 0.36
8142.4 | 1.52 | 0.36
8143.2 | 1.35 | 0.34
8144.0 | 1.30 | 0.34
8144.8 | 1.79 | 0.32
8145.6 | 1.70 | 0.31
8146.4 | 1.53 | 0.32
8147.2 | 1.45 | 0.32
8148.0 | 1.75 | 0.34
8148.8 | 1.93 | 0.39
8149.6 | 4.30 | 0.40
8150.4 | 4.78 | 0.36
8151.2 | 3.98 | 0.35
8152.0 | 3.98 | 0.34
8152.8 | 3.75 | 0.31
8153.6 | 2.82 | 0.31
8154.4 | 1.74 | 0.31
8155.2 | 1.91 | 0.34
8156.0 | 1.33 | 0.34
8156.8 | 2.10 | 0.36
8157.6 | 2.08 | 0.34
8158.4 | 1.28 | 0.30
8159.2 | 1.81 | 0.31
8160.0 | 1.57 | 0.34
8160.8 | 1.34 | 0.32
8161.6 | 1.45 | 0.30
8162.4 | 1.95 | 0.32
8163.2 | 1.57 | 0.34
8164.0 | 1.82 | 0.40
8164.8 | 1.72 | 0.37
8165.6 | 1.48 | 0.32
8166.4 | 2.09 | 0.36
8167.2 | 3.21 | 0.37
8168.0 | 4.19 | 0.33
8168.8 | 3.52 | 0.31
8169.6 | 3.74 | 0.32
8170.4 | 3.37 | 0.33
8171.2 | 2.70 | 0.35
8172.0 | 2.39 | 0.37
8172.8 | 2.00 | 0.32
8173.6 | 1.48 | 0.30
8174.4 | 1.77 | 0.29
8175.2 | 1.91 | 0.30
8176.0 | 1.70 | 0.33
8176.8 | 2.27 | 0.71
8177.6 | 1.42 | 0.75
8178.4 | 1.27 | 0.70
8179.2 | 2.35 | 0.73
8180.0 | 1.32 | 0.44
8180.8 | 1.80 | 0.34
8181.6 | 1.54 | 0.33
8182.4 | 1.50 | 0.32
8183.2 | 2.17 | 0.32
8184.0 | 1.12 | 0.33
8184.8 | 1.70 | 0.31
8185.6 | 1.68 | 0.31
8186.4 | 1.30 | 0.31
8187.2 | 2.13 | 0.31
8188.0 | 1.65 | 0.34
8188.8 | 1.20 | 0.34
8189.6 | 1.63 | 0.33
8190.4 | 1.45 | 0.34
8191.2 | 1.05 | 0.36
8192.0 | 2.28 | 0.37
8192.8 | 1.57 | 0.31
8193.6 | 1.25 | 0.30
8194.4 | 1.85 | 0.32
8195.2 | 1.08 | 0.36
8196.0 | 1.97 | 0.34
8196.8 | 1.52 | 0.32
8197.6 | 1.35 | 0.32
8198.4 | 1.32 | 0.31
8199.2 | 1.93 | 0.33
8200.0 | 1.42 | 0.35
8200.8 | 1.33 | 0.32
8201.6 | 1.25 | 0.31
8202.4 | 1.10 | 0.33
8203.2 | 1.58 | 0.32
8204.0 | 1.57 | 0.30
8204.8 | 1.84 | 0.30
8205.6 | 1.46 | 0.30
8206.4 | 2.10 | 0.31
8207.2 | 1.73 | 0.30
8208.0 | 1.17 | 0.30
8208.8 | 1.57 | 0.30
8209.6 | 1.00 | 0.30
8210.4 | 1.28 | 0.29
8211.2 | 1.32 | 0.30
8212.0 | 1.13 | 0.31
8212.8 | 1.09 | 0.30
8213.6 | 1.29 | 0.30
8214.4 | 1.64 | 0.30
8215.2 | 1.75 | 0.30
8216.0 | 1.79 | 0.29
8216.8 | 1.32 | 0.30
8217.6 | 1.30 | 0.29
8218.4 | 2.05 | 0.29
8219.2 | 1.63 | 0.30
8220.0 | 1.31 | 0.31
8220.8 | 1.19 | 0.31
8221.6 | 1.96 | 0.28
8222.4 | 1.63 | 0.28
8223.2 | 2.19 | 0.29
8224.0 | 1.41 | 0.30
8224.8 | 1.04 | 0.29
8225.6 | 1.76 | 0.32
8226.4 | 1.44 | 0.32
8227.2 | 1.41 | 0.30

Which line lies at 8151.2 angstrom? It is [S II] 6716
